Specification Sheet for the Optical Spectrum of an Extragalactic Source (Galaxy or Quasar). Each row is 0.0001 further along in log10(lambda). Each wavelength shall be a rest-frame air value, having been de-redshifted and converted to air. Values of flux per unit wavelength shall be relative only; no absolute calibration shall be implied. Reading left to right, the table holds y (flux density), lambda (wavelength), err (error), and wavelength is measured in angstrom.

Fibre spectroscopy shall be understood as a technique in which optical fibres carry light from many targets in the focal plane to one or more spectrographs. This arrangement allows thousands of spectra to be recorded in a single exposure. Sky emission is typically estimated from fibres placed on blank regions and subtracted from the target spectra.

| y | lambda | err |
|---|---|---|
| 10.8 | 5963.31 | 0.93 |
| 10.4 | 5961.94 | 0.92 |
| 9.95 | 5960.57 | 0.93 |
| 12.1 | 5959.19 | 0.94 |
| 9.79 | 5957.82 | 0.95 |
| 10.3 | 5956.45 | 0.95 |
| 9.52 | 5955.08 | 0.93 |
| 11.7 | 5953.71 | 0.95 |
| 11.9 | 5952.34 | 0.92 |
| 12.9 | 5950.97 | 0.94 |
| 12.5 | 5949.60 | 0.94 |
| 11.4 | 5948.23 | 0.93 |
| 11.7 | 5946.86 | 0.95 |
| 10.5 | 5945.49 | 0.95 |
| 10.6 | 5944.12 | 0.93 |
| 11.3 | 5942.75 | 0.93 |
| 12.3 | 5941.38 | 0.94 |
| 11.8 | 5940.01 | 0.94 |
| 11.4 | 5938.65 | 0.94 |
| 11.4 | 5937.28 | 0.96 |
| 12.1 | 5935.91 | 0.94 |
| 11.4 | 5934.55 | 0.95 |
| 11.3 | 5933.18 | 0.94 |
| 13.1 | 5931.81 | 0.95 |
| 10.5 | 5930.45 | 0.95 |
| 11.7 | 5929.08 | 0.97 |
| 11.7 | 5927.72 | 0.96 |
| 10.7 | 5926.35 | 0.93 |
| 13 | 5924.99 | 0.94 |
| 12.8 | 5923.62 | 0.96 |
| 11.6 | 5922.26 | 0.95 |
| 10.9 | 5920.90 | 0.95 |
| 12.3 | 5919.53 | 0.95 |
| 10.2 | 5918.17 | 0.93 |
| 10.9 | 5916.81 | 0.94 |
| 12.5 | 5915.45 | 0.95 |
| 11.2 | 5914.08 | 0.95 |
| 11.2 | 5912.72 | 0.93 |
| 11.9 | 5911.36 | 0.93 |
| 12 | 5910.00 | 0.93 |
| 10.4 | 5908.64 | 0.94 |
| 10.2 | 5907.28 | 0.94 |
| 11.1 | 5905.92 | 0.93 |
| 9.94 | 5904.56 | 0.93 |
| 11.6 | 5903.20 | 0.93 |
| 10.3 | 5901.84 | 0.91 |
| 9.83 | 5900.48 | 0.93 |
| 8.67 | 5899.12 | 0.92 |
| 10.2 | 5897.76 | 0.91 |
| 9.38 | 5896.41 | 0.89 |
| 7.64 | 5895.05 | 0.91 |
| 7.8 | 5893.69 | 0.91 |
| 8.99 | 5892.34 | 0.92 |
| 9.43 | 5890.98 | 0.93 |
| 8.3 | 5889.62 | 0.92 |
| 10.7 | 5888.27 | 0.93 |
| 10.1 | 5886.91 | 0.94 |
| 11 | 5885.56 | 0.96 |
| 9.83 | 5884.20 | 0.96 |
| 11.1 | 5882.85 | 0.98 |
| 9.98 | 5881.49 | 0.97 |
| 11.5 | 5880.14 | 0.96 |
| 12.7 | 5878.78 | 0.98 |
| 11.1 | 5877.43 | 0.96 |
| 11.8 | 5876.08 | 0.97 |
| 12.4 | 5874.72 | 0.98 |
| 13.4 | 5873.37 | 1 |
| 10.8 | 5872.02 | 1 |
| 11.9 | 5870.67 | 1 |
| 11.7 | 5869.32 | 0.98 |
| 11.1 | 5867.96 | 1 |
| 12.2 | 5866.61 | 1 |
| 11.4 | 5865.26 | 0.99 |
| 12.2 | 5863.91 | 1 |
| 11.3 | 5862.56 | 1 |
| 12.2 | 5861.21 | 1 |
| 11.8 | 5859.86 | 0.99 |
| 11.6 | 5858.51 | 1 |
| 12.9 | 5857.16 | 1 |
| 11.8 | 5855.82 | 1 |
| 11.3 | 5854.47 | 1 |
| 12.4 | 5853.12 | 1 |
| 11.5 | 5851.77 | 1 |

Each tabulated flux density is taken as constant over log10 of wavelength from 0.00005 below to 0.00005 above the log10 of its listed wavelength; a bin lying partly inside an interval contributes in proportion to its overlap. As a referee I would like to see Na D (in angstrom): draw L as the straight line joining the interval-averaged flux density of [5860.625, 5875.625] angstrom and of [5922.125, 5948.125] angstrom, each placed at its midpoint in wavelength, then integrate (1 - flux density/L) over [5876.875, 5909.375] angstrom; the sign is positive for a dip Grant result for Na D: 4.7 angstrom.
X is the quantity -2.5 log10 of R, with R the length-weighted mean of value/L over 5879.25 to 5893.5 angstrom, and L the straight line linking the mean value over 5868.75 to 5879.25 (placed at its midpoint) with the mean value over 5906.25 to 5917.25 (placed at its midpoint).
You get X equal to 0.17 mag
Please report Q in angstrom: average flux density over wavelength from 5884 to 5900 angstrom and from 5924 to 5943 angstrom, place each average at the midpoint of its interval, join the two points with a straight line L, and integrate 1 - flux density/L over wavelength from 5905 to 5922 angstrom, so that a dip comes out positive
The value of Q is -1.06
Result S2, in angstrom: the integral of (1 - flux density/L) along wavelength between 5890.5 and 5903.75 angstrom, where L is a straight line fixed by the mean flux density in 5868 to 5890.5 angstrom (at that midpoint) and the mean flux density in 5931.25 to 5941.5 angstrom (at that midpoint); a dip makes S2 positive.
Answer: 2.31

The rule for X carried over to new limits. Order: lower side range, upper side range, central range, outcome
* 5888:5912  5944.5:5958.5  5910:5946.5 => -0.09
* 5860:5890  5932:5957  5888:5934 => 0.07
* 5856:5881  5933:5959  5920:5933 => -0.02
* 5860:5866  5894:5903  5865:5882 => -0.06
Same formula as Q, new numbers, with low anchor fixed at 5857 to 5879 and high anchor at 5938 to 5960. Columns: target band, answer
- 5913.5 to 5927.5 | -0.10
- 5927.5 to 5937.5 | -0.18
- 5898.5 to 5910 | 1.25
